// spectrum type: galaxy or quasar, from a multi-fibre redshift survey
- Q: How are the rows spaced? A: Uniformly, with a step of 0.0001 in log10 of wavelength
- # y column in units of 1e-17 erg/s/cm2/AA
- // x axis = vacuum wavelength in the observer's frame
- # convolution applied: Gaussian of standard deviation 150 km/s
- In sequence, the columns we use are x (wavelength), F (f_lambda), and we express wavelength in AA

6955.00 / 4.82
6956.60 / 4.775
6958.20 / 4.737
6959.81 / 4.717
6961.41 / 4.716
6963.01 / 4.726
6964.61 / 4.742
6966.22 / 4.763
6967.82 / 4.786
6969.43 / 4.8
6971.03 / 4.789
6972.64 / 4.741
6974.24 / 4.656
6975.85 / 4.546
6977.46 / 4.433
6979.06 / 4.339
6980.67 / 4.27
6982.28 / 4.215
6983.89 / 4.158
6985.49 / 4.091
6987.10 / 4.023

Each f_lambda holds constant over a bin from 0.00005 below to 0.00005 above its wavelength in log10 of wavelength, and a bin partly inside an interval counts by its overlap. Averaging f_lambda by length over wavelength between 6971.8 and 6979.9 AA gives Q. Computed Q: 4.54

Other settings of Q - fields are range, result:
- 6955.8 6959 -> 4.76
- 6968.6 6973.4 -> 4.77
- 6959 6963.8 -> 4.72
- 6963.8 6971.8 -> 4.78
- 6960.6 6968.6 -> 4.75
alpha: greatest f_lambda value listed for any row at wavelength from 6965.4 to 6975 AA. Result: 4.8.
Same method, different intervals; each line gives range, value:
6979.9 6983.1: 4.27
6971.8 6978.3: 4.741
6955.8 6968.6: 4.786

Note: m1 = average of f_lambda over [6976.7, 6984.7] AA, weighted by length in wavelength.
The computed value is 4.29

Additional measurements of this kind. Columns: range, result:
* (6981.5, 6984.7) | 4.19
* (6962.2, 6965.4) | 4.74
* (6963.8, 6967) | 4.75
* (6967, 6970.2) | 4.79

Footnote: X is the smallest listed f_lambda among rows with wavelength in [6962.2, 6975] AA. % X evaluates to 4.656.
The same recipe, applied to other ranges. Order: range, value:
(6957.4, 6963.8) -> 4.716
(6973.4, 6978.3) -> 4.433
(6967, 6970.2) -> 4.786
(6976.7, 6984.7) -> 4.158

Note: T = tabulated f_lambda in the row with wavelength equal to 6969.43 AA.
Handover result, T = 4.8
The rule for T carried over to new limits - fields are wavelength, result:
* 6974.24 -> 4.656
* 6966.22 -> 4.763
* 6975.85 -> 4.546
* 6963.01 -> 4.726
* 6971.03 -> 4.789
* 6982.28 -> 4.215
